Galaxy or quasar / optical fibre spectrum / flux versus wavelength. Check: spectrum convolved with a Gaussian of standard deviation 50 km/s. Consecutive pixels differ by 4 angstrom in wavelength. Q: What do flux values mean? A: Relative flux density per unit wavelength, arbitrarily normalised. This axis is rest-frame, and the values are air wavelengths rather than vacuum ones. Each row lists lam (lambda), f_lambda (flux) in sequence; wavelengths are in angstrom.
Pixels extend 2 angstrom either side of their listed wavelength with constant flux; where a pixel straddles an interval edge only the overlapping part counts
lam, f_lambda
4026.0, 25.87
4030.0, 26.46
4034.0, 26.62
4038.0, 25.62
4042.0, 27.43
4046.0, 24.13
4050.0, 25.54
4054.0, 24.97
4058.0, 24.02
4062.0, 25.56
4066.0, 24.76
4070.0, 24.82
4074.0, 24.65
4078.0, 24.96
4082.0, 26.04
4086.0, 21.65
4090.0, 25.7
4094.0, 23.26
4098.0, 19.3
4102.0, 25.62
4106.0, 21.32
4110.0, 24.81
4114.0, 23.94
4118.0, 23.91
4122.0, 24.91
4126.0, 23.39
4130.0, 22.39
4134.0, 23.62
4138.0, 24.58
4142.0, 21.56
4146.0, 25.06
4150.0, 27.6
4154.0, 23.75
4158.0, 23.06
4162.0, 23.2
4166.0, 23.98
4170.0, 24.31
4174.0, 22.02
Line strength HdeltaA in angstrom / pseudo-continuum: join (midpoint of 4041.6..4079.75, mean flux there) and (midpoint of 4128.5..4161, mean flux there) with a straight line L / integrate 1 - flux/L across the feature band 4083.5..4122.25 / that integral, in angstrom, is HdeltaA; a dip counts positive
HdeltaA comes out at 1.7 angstrom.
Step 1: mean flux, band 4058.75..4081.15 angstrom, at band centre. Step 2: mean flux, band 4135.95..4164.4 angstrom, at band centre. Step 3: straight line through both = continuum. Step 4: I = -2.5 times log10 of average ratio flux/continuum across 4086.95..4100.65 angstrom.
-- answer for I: 0.09 mag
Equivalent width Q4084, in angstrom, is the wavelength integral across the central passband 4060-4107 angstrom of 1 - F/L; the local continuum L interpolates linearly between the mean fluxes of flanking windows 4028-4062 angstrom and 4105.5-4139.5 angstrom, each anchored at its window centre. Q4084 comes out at 1.3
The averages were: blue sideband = 25.6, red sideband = 23.7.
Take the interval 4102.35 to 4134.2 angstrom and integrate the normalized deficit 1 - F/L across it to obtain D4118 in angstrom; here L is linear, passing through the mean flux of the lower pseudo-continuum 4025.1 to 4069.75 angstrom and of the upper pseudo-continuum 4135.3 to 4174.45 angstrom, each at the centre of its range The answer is 1.12 angstrom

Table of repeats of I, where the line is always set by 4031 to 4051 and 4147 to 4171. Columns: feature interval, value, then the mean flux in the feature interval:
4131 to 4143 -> 0.060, 23.3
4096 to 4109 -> 0.129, 22.3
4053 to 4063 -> 0.040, 24.8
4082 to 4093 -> 0.054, 24.1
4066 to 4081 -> 0.026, 24.9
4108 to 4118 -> 0.030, 24.3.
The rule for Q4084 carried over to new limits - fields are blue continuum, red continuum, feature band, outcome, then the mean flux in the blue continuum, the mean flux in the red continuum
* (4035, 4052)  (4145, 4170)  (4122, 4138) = 0.77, 25.7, 24.4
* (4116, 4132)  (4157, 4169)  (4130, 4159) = -0.63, 23.6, 23.5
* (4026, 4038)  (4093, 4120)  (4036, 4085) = -0.12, 26.3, 23.2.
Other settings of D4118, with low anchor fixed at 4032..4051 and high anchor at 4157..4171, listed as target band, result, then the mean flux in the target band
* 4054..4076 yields 0.6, 24.8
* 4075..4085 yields 0.1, 25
